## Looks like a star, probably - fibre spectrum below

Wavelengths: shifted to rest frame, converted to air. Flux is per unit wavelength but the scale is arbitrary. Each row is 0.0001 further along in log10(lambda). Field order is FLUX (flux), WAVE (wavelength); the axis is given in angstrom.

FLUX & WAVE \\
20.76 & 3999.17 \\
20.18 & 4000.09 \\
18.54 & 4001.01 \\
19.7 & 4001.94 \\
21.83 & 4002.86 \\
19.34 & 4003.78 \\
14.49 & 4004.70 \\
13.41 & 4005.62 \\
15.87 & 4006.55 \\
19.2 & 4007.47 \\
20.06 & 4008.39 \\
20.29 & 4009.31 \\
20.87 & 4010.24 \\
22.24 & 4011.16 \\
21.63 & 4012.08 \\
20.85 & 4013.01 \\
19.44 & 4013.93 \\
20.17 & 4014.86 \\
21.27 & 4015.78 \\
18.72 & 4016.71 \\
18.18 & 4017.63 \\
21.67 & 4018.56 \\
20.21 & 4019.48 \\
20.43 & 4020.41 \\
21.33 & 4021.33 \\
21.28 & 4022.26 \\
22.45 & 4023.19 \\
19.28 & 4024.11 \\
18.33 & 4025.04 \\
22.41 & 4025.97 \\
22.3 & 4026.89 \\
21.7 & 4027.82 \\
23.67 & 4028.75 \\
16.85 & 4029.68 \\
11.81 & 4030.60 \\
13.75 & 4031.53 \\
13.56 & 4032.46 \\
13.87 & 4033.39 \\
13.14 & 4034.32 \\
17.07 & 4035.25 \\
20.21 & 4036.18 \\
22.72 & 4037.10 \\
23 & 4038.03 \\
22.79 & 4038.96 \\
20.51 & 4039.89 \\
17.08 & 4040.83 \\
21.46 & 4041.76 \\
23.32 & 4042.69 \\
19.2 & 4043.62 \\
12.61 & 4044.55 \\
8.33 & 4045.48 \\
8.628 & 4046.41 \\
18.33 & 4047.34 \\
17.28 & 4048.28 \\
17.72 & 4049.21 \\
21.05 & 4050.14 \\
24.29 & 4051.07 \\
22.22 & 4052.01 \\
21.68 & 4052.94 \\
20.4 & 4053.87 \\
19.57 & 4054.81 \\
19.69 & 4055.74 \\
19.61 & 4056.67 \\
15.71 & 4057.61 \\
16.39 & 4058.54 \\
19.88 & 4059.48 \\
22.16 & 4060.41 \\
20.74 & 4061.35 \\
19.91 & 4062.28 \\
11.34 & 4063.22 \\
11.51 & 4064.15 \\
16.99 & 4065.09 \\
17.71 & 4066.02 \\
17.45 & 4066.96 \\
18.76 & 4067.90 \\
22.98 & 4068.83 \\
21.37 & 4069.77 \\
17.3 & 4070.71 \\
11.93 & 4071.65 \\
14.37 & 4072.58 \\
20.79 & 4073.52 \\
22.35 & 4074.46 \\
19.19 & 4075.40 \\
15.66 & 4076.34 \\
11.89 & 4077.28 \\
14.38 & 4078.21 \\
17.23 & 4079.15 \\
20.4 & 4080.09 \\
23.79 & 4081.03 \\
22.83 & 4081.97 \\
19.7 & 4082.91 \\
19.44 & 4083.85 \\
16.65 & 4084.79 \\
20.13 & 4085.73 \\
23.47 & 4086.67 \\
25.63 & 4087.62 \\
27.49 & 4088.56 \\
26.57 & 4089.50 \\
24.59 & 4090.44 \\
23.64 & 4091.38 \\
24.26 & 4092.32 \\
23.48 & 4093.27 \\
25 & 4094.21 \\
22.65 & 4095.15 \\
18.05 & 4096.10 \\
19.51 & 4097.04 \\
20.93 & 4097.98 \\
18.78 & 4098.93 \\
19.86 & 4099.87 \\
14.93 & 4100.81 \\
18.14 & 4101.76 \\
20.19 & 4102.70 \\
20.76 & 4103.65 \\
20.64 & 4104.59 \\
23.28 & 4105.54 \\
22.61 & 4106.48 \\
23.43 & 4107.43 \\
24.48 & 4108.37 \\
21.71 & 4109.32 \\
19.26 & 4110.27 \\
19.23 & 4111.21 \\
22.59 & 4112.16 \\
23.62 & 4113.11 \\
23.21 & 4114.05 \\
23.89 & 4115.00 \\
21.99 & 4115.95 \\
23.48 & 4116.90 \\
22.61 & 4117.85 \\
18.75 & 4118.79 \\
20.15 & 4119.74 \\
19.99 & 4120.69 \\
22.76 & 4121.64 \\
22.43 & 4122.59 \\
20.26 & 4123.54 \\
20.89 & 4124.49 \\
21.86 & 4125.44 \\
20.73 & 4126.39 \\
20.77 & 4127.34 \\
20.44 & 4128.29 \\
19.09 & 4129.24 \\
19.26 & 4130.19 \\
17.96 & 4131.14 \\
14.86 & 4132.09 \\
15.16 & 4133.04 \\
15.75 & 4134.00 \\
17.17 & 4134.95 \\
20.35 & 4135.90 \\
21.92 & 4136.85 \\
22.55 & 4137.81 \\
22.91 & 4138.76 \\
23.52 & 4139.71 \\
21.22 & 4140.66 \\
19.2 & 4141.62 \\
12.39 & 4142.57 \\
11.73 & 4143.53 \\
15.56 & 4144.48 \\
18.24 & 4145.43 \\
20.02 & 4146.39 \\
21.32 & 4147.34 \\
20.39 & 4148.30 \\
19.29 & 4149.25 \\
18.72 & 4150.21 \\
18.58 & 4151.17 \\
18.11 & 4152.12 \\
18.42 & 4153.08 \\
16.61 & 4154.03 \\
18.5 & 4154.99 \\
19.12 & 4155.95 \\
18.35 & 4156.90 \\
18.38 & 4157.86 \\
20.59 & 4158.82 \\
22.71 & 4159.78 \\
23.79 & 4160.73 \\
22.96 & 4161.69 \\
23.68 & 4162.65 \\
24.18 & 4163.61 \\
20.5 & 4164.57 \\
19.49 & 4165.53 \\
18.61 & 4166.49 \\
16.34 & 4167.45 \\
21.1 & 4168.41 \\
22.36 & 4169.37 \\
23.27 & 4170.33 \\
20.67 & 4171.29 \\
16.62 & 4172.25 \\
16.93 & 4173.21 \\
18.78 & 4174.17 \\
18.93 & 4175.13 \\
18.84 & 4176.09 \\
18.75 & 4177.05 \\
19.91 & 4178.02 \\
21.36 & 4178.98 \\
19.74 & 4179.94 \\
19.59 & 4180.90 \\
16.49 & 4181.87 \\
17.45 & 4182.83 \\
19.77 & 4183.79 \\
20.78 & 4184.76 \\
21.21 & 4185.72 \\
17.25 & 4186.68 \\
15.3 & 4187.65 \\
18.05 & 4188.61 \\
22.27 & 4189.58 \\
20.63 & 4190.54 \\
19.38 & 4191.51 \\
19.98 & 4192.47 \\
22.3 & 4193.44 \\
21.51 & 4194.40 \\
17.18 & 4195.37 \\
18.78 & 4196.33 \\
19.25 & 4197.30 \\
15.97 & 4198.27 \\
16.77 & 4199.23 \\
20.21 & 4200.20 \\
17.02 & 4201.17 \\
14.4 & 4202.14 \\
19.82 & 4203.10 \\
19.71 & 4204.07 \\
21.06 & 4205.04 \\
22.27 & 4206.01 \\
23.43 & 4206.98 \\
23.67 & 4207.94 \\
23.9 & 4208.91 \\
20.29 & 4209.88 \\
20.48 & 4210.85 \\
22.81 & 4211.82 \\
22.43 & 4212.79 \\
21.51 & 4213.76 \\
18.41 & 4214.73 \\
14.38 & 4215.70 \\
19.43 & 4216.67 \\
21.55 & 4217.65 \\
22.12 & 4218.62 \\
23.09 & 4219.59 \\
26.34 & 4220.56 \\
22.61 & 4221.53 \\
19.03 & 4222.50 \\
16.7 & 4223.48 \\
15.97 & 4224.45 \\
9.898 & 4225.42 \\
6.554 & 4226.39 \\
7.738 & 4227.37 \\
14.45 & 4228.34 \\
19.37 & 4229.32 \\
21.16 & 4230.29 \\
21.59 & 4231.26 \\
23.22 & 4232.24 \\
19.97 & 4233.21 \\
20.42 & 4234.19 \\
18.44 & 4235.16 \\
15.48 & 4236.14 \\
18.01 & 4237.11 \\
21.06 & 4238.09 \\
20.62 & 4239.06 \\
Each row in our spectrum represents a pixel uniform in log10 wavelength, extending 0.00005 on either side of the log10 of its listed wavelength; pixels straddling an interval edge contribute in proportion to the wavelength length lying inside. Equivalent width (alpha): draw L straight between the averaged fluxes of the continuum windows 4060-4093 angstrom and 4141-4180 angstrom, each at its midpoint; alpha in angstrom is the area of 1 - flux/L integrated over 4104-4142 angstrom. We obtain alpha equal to -2.8 angstrom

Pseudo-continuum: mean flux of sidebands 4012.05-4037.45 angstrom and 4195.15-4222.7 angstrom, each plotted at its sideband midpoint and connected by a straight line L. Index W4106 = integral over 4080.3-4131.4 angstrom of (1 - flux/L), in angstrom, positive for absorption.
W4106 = -4.8 angstrom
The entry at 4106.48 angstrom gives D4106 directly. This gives 22.61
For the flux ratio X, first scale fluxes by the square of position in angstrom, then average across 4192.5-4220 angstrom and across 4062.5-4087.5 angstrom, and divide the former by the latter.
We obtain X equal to 1.18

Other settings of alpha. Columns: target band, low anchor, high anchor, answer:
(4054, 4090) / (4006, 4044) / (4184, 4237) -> 0.83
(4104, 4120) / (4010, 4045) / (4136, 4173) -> -1.94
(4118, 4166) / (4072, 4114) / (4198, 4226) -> 1.83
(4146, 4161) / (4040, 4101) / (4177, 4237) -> -0.20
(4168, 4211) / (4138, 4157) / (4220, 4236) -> -3.46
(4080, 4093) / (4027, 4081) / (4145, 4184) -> -3.01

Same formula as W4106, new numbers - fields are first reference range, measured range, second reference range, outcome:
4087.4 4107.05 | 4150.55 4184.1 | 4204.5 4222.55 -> 3.1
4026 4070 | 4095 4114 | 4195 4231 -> -2.2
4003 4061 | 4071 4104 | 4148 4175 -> -1.4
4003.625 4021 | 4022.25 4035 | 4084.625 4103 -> 1.2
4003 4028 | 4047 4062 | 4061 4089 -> -0.5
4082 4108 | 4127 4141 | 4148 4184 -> 0.7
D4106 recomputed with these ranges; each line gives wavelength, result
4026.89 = 22.3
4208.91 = 23.9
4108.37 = 24.48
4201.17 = 17.02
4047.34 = 18.33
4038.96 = 22.79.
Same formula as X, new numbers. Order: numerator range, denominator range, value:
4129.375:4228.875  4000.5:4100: 1.06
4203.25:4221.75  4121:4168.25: 1.14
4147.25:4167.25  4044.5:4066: 1.19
